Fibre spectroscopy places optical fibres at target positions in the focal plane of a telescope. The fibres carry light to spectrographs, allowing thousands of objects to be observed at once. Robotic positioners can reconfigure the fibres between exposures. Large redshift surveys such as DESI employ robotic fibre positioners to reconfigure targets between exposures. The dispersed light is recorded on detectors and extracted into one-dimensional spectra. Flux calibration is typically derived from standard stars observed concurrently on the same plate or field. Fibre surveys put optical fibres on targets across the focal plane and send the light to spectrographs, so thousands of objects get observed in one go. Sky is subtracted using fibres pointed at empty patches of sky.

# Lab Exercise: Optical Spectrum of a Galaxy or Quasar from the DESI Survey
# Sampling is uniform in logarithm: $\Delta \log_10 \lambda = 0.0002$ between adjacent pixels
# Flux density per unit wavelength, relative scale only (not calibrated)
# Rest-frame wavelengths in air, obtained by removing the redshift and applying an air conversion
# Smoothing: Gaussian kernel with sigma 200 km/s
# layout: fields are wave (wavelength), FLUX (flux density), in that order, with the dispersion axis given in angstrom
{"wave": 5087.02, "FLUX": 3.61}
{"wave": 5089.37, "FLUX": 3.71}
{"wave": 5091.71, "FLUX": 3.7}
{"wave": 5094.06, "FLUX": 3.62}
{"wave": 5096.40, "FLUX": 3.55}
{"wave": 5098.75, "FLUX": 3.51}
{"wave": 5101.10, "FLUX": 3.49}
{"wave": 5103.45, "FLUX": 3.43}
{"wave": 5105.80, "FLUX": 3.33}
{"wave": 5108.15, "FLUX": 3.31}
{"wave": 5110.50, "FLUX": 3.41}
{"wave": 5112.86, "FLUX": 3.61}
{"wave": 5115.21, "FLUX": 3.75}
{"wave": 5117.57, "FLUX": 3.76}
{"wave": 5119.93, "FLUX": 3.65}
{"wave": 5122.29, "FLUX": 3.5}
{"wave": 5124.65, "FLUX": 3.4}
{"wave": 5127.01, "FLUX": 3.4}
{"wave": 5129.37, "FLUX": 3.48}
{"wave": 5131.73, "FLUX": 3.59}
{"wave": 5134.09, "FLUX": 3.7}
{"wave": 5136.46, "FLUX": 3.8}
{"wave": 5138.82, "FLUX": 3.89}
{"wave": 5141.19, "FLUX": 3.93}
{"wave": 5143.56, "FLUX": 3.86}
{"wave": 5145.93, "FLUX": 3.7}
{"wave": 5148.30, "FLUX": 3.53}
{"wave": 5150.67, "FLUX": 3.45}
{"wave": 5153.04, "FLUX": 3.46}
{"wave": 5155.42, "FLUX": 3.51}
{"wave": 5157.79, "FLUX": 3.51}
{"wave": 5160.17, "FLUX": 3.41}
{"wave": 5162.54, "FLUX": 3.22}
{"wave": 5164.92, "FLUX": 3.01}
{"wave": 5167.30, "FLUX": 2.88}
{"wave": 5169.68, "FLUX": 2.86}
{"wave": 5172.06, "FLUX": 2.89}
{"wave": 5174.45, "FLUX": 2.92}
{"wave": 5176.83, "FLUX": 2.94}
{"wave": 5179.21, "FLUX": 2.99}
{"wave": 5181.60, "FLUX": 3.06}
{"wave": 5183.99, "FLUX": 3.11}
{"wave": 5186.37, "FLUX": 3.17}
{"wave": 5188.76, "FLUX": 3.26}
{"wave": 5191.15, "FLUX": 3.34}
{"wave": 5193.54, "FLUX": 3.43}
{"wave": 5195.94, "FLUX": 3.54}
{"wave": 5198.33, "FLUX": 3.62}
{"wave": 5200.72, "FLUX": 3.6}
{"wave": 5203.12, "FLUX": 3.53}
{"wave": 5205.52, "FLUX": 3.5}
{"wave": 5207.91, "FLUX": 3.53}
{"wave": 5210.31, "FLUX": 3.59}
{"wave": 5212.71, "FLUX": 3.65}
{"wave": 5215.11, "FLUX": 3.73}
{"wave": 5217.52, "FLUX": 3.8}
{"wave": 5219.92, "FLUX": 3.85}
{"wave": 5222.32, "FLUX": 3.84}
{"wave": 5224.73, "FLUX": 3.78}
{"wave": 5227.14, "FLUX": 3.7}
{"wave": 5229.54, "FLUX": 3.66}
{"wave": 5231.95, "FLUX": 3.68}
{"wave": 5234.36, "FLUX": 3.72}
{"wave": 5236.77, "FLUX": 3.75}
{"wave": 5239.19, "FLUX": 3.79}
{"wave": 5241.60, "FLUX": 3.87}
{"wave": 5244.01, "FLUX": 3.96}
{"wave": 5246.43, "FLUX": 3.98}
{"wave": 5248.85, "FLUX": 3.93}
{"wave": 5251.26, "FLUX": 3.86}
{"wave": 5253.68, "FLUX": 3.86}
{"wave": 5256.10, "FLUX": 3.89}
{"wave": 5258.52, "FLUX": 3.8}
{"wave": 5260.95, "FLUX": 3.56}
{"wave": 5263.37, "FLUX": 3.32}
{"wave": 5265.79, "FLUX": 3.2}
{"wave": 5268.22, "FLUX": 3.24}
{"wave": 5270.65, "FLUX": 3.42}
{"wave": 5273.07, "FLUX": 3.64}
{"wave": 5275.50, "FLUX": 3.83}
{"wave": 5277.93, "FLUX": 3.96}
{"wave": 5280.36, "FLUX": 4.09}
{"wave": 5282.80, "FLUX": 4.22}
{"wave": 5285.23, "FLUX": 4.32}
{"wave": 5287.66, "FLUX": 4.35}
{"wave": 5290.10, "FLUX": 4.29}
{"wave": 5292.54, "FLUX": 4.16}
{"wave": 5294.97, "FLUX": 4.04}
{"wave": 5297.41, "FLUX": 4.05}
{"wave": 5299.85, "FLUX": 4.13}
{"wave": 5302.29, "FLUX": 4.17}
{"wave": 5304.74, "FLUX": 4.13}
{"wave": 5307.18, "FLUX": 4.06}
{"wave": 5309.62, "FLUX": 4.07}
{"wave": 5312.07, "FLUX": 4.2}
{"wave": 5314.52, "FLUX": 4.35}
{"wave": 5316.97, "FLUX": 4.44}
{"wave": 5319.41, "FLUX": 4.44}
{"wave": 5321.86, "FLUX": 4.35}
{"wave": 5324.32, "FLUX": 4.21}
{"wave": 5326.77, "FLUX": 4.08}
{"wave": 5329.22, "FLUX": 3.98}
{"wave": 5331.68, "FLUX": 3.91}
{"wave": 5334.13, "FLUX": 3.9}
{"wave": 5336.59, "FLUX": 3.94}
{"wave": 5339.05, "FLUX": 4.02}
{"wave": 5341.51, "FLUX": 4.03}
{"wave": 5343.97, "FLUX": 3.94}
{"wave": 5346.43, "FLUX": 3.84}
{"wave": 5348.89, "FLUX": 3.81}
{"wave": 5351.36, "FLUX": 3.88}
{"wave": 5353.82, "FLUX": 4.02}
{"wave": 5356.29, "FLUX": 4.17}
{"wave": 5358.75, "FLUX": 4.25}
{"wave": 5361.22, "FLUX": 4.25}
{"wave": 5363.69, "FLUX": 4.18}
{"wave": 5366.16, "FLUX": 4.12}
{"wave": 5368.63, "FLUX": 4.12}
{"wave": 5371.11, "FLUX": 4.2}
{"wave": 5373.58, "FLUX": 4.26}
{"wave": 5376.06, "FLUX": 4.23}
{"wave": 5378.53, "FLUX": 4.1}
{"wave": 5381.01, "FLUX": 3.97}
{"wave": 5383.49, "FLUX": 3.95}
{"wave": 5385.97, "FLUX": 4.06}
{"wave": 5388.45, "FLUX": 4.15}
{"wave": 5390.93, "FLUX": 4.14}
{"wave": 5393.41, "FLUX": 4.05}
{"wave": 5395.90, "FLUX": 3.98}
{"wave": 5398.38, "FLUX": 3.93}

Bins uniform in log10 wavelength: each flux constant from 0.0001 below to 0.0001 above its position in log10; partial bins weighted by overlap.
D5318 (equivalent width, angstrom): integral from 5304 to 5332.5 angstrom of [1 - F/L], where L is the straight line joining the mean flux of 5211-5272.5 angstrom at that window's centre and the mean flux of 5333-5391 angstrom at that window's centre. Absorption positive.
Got -1.8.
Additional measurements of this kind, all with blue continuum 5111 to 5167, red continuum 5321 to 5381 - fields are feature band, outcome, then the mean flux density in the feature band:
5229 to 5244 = 0.11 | 3.77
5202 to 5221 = 0.44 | 3.65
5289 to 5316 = -1.36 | 4.15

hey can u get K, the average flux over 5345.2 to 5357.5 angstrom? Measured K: 3.94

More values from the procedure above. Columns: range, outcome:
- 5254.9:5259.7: 3.85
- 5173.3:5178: 2.93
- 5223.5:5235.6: 3.71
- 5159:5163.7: 3.32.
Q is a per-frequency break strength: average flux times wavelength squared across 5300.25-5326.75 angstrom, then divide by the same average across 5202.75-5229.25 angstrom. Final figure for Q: 1.2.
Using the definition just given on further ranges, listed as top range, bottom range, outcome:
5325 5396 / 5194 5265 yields 1.15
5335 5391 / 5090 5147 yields 1.24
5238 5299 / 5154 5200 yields 1.25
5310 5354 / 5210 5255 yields 1.12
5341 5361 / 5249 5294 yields 1.07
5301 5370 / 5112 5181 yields 1.29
